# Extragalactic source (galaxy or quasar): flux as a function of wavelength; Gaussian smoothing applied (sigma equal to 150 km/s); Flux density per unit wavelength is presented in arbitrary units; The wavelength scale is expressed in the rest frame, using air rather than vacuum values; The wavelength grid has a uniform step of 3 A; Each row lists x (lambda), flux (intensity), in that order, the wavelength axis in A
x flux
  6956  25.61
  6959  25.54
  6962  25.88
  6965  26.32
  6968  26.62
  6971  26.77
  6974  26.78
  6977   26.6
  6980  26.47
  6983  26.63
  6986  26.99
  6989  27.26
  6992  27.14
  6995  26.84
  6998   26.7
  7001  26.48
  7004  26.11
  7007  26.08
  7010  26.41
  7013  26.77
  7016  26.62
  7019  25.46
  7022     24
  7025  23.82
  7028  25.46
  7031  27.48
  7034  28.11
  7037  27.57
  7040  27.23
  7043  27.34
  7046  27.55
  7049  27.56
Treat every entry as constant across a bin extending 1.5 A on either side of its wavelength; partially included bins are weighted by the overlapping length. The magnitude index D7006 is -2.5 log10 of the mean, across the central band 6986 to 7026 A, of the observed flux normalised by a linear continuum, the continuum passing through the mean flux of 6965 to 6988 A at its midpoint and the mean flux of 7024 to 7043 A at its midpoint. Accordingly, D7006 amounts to 0.021 mag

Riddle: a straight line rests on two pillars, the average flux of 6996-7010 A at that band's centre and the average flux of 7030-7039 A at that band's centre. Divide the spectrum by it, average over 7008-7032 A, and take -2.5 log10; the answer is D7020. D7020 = 0.06 mag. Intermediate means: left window 26.4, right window 27.7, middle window 25.7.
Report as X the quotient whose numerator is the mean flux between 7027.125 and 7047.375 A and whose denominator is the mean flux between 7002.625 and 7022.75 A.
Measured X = 1.1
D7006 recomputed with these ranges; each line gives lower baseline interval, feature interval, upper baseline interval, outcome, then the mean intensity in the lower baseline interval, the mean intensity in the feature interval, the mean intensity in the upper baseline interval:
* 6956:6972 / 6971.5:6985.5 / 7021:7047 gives -0.02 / 26.2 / 26.7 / 26.5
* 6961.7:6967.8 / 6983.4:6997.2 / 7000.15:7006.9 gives -0.03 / 26.3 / 27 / 26.2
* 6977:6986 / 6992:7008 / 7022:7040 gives 0.00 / 26.6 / 26.5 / 26.3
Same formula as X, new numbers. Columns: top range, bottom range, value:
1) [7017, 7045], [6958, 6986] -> 0.99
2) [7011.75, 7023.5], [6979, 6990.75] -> 0.96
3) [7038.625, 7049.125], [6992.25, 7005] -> 1.03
